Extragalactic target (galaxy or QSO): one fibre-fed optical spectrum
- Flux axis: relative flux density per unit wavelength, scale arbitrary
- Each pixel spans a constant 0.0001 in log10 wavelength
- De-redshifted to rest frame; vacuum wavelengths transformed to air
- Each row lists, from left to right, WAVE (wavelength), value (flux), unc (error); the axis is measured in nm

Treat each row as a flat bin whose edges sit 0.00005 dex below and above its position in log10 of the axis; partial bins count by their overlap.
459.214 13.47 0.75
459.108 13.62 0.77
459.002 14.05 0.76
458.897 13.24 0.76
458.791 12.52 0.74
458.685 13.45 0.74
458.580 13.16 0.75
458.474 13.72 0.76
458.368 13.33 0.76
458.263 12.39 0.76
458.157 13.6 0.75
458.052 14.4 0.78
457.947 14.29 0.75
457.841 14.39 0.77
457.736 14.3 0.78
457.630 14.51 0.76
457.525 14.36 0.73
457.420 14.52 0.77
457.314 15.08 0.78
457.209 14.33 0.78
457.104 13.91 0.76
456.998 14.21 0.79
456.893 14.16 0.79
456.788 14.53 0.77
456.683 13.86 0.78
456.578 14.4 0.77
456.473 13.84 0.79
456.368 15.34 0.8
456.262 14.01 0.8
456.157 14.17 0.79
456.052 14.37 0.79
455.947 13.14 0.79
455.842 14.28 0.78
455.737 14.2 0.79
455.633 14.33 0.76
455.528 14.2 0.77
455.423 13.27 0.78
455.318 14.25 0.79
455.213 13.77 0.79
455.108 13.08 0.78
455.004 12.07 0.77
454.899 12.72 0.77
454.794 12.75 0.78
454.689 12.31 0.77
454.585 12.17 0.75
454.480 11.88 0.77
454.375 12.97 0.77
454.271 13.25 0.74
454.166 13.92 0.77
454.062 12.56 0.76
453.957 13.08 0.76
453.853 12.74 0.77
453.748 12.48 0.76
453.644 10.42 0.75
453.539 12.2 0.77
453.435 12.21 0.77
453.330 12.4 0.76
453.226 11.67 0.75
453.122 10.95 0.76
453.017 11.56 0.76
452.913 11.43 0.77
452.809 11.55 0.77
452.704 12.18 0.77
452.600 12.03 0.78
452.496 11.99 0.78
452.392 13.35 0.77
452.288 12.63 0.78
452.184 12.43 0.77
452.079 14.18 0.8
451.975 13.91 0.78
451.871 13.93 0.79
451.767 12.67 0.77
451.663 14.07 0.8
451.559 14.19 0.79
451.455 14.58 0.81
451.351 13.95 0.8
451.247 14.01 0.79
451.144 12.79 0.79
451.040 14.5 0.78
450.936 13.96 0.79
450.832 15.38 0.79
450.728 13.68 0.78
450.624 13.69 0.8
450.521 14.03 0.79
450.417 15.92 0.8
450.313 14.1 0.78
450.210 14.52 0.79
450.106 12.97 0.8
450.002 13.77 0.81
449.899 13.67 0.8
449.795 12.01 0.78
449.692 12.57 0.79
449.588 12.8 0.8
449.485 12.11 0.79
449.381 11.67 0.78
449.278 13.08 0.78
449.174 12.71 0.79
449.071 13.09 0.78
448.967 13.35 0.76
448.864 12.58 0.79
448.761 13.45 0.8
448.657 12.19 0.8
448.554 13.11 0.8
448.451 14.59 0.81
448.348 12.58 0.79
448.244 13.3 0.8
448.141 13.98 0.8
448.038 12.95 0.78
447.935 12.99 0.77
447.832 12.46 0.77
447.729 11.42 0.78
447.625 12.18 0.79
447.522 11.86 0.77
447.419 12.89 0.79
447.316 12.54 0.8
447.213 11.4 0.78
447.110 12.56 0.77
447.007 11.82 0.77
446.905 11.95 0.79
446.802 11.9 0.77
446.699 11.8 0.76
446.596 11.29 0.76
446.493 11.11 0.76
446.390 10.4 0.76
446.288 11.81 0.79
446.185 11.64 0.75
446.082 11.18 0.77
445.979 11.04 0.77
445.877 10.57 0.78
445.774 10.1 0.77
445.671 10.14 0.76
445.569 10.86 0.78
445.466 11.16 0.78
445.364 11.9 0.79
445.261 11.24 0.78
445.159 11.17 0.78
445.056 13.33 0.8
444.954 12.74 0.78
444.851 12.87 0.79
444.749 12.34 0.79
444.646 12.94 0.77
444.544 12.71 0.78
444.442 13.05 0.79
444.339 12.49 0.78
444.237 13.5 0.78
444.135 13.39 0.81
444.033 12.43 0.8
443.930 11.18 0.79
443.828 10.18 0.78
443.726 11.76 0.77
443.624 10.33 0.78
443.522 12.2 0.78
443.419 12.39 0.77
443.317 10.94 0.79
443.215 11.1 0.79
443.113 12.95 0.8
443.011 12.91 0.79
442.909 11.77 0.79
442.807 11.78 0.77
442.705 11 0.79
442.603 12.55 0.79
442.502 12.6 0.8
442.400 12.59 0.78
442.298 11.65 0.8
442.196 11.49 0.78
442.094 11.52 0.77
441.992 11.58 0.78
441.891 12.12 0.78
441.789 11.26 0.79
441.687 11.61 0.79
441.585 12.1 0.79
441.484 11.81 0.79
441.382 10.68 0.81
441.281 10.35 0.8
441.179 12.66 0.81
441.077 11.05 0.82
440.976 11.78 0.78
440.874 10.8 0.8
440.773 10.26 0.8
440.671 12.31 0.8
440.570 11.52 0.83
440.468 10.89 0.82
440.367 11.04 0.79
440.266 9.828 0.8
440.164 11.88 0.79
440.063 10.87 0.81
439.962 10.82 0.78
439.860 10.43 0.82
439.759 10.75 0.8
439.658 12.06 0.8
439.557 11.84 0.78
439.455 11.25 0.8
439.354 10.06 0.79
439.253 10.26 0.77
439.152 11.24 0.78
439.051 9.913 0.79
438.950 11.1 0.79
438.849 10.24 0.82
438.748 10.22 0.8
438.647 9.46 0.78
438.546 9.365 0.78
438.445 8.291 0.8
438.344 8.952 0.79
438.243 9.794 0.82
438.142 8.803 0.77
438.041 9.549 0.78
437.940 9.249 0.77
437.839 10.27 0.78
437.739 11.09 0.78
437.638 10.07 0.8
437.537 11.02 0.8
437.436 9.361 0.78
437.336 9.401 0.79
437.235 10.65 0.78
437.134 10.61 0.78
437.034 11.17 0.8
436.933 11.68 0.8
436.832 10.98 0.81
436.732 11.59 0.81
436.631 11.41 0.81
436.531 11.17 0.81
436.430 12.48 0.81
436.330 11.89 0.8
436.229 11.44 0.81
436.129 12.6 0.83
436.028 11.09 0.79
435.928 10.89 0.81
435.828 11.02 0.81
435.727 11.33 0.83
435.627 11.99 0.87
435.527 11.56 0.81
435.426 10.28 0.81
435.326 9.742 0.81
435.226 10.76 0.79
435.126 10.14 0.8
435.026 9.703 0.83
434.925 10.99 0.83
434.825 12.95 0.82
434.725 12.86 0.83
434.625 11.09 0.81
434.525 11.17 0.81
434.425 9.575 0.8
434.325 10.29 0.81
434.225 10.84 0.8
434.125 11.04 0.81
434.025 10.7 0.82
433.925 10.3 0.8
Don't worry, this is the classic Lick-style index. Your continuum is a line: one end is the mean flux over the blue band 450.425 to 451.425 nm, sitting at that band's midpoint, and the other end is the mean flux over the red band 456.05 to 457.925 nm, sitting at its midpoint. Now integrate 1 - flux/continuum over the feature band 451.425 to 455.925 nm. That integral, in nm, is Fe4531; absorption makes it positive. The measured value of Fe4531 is 0.43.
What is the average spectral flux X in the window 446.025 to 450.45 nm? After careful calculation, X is 12.6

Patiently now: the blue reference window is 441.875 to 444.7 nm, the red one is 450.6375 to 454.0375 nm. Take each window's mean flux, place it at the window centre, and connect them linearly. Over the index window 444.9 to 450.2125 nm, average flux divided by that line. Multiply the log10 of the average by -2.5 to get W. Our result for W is 0.02 mag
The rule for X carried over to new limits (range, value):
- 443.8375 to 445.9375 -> 12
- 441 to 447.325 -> 11.8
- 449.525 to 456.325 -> 13.2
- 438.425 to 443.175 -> 11.2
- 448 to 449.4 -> 13.1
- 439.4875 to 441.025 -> 11.1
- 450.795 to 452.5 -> 13.7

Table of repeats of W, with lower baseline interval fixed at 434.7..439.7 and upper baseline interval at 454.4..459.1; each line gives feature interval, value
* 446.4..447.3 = 0.046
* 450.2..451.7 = -0.111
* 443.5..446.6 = 0.019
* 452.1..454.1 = 0.090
